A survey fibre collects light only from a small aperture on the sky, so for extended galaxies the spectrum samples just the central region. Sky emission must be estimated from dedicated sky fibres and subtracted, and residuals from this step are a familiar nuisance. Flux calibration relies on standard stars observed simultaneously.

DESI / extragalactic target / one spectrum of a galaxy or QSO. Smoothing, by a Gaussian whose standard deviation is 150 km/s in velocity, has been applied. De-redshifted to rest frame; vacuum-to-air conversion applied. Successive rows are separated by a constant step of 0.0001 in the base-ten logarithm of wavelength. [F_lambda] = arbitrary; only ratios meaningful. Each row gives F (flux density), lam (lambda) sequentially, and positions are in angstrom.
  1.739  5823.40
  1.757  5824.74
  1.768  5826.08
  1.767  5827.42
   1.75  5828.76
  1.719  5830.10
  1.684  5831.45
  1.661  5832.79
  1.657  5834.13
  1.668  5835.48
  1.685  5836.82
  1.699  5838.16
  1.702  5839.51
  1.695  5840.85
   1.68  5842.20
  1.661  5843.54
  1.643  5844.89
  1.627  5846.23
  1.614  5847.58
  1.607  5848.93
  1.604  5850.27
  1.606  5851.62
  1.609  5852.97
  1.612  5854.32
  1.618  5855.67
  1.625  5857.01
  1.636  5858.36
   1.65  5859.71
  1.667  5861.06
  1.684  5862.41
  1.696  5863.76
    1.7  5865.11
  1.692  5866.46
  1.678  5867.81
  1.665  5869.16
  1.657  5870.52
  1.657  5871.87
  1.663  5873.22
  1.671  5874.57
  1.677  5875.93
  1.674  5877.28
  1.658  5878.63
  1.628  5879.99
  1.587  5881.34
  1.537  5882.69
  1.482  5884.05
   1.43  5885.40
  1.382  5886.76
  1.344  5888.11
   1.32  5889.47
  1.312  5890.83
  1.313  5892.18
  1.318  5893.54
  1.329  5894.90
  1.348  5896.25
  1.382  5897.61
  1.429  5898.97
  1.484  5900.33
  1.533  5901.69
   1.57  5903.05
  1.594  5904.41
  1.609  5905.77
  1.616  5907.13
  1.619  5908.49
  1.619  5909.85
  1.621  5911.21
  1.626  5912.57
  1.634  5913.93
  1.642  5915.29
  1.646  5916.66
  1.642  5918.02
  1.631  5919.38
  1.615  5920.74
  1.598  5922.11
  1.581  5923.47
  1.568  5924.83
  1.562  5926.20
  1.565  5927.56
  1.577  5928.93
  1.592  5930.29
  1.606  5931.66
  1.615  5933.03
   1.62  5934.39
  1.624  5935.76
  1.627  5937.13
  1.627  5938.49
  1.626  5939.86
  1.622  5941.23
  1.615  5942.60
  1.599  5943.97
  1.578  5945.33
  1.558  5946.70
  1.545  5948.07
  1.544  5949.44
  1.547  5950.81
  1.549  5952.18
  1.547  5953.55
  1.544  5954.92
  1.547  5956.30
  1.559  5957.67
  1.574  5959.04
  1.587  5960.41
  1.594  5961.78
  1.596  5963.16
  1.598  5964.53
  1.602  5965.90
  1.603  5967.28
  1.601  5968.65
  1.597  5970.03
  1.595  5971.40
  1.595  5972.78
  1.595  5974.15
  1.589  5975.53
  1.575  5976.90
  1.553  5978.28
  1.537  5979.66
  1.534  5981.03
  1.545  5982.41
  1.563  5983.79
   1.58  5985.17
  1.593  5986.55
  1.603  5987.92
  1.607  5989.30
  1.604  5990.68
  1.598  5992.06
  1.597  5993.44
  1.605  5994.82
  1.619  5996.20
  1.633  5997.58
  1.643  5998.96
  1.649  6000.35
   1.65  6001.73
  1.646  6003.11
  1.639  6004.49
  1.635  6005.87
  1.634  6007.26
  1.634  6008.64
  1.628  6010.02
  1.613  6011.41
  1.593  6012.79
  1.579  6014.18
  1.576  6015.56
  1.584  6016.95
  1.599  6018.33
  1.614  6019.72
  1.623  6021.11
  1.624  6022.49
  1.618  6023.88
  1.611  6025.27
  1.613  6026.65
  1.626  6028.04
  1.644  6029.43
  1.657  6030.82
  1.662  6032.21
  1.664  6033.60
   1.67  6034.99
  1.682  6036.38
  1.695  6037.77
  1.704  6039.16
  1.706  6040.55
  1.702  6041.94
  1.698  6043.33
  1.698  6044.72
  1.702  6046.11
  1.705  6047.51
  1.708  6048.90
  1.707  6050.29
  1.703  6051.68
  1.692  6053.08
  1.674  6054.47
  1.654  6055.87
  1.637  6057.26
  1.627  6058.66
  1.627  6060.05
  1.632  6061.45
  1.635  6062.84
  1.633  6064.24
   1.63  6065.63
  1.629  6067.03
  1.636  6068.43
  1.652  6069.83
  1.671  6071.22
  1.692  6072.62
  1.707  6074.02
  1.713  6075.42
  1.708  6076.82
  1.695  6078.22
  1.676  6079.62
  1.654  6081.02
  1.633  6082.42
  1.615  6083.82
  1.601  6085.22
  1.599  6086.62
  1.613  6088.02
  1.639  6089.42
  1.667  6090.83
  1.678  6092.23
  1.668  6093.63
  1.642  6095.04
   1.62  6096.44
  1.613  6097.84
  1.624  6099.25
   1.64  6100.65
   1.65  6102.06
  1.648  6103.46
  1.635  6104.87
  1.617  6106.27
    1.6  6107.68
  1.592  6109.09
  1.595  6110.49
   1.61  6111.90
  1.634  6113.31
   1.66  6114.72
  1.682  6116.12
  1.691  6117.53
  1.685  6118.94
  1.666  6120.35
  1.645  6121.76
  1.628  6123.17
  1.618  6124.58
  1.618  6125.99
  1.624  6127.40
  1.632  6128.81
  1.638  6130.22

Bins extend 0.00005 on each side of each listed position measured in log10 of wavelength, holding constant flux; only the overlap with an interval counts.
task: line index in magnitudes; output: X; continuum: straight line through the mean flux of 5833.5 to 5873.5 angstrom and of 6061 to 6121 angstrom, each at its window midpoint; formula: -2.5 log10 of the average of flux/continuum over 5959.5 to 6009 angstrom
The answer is 0.03 mag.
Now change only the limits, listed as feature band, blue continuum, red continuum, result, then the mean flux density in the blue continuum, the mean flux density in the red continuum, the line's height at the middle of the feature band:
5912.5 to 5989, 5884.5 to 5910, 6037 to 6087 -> -0.05 mag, 1.45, 1.67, 1.52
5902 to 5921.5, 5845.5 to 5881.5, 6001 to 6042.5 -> 0.02 mag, 1.65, 1.64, 1.64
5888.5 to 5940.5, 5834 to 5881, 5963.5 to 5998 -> 0.05 mag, 1.66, 1.59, 1.62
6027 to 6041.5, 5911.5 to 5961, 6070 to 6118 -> -0.03 mag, 1.59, 1.65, 1.63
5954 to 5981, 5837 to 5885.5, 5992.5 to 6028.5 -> 0.03 mag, 1.64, 1.62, 1.63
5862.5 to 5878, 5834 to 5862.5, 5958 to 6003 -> -0.02 mag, 1.65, 1.59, 1.64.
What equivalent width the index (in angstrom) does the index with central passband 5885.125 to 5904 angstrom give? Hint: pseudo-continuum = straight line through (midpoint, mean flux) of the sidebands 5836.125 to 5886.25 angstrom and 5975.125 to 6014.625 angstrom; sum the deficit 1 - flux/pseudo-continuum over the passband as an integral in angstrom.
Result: 2.7 angstrom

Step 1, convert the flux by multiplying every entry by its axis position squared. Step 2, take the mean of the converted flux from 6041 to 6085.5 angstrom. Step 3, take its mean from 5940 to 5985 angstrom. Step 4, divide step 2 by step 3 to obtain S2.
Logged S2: 1.1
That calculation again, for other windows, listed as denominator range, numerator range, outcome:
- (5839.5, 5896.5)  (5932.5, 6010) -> 1.05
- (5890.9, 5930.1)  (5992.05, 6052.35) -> 1.11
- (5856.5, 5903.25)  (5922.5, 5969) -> 1.05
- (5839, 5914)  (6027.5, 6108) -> 1.12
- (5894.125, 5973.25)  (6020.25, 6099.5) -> 1.10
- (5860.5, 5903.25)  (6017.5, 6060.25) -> 1.14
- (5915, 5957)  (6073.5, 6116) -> 1.09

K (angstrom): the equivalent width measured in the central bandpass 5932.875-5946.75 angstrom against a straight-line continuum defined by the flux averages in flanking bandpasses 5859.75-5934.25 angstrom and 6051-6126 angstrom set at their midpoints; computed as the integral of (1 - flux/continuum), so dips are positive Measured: -0.2 angstrom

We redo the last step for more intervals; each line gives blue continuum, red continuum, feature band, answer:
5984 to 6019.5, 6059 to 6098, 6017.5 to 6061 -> -0.8 angstrom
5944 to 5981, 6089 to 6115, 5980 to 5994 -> 0.0 angstrom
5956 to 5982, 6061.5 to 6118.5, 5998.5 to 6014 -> -0.3 angstrom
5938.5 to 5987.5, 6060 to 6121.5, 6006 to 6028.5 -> -0.1 angstrom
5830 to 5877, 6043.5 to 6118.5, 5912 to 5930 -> 0.5 angstrom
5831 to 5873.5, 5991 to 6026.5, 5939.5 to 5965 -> 0.9 angstrom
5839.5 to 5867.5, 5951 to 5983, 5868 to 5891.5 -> 1.1 angstrom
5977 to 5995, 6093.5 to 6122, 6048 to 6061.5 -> -0.5 angstrom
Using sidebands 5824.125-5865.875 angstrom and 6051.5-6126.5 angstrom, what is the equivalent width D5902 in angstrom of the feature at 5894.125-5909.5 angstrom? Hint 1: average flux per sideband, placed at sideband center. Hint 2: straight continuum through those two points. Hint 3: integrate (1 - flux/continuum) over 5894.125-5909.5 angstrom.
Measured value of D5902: 1.49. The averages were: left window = 1.67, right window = 1.65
